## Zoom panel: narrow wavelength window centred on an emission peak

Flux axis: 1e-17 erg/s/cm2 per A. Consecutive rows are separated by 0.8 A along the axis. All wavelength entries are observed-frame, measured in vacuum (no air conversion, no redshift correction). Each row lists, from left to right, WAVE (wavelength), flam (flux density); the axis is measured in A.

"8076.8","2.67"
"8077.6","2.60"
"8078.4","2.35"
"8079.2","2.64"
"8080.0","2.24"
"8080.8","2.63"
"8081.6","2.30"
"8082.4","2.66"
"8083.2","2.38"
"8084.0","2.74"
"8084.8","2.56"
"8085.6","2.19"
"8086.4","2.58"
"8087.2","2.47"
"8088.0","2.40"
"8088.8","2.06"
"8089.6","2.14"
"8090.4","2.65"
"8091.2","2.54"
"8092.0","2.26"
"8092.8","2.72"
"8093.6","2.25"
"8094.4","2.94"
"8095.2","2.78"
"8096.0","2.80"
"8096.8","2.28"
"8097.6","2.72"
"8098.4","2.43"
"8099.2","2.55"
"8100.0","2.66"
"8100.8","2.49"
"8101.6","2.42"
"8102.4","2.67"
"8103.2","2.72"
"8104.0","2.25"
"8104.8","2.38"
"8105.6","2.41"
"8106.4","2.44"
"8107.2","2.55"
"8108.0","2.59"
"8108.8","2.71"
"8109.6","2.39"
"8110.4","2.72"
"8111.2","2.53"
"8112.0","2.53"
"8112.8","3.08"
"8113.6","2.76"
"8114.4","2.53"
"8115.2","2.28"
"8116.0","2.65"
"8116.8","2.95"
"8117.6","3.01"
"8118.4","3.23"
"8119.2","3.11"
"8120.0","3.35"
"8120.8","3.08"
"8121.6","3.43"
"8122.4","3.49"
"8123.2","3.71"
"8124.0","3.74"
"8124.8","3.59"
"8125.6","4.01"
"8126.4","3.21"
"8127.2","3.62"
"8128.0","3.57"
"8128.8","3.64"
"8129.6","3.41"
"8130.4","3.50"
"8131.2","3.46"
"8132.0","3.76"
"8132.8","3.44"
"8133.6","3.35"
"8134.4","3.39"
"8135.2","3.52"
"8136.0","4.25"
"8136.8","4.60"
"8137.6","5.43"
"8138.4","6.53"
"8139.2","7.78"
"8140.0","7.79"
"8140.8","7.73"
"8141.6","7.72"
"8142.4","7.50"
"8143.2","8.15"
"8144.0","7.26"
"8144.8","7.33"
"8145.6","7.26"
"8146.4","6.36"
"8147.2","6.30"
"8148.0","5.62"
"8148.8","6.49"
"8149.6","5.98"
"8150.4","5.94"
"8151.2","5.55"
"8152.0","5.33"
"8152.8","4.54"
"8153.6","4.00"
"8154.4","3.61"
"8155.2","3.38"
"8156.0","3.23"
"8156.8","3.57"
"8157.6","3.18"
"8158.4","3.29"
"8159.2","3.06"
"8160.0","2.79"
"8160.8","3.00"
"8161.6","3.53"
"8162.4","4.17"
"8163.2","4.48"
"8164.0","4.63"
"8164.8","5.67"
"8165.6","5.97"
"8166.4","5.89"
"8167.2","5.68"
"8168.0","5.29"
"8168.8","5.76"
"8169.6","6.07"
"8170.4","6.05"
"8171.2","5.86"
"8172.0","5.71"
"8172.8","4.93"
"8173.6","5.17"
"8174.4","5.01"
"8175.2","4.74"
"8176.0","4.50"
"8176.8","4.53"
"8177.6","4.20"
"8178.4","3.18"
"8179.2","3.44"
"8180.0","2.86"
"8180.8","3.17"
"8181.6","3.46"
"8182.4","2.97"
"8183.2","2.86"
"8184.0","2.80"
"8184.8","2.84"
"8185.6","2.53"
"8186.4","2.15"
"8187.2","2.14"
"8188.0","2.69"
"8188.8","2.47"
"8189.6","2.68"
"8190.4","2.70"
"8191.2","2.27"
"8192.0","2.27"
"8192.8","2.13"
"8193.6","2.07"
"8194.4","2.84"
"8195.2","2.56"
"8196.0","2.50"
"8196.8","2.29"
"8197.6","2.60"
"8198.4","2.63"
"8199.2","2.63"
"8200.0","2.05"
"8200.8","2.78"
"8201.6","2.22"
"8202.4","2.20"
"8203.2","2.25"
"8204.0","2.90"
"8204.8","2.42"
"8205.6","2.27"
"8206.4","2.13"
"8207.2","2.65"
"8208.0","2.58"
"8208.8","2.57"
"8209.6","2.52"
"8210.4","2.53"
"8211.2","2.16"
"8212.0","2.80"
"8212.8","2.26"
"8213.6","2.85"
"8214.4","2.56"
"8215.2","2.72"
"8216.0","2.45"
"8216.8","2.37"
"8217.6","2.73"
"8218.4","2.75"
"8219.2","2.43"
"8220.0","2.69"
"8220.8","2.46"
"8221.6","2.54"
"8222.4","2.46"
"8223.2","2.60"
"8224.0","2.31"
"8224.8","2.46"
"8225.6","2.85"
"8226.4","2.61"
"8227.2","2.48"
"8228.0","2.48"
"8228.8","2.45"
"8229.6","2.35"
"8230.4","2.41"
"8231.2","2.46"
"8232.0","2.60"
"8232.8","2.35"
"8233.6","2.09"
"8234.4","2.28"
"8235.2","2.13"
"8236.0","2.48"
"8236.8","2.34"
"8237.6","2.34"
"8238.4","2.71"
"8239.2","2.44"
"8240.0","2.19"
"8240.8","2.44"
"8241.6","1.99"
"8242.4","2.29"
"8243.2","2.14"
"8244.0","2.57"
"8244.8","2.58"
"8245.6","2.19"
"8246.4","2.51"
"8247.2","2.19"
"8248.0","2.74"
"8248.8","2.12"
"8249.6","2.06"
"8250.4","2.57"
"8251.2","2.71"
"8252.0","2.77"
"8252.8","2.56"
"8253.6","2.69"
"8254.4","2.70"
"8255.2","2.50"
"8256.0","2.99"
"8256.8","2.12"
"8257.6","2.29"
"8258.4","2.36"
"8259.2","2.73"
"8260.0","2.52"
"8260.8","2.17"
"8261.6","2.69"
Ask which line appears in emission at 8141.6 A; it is Halpha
